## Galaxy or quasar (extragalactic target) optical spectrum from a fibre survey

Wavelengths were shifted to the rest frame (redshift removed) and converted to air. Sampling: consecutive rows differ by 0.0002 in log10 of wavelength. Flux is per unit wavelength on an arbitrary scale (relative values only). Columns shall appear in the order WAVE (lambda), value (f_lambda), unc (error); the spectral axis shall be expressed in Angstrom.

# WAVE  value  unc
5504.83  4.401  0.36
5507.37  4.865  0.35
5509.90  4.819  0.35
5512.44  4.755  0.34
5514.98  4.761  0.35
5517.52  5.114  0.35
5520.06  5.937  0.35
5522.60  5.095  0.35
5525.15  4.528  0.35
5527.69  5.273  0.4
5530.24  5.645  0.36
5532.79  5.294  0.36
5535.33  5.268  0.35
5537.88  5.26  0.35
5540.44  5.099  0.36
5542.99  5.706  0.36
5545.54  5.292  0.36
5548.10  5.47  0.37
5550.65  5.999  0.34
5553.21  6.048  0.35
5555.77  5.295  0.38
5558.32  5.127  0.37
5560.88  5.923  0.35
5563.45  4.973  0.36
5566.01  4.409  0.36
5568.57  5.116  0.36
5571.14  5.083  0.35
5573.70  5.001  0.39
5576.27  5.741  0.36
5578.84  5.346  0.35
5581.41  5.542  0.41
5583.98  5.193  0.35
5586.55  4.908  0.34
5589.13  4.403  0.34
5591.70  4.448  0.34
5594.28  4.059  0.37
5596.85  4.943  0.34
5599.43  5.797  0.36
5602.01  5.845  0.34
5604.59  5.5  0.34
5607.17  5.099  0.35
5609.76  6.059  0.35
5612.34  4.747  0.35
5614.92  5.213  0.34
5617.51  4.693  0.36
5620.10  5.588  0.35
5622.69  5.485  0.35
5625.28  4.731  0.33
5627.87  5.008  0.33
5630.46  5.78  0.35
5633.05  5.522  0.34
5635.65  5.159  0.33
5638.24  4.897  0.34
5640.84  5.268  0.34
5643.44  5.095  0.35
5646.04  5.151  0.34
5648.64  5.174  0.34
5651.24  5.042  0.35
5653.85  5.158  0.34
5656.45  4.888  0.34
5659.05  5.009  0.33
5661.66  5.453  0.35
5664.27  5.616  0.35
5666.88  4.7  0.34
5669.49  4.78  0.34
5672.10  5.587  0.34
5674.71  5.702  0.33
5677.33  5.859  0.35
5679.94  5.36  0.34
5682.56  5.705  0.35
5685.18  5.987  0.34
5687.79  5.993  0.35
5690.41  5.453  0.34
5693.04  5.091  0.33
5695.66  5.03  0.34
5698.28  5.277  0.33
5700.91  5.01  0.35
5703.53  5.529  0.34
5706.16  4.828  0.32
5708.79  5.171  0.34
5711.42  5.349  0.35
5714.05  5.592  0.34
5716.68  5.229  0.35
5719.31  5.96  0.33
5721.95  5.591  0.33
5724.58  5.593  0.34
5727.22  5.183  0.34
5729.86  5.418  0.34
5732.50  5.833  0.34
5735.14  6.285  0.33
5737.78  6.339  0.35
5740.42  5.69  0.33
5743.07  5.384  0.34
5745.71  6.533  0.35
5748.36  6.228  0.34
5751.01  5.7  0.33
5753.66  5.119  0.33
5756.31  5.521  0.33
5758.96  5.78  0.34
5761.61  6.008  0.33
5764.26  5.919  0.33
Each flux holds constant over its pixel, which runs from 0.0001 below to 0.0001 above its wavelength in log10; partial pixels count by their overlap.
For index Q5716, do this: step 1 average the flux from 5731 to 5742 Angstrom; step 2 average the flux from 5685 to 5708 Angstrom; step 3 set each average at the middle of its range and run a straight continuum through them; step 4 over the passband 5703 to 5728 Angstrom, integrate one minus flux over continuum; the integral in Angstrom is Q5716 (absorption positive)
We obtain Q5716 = 1.1 Angstrom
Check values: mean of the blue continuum 5.32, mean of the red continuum 6.01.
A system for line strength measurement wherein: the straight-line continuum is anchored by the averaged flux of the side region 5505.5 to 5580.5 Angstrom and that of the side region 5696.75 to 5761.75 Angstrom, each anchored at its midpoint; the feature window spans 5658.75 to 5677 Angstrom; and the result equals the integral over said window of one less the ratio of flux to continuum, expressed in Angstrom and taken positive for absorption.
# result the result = 0.6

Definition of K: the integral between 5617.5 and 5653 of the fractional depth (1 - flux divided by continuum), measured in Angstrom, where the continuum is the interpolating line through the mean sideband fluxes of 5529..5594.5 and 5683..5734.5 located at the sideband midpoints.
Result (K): 0.9 Angstrom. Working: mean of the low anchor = 5.23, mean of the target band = 5.2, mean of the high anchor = 5.44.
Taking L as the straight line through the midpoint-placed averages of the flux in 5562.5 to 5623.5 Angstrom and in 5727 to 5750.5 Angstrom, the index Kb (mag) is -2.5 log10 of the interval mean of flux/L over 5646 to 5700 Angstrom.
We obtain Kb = 0.04 mag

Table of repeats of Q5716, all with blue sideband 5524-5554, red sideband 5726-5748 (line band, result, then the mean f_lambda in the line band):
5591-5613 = 1.4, 5.2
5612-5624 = 0.9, 5.18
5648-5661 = 1.4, 5.07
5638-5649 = 1.0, 5.13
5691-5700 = 0.9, 5.15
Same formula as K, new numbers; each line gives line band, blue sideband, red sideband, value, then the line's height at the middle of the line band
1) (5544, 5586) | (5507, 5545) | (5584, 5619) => -1.9 Angstrom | 5.12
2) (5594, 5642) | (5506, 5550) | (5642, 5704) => 0.1 Angstrom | 5.27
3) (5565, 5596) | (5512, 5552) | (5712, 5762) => 2.6 Angstrom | 5.4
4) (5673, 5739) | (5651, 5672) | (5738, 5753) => -0.1 Angstrom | 5.53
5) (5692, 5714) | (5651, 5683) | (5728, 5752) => 1.6 Angstrom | 5.6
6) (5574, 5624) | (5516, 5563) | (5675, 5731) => 2.1 Angstrom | 5.41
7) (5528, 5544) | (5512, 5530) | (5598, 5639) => -0.7 Angstrom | 5.15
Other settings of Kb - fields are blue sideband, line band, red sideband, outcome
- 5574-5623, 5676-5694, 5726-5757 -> -0.02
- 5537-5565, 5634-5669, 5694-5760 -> 0.08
